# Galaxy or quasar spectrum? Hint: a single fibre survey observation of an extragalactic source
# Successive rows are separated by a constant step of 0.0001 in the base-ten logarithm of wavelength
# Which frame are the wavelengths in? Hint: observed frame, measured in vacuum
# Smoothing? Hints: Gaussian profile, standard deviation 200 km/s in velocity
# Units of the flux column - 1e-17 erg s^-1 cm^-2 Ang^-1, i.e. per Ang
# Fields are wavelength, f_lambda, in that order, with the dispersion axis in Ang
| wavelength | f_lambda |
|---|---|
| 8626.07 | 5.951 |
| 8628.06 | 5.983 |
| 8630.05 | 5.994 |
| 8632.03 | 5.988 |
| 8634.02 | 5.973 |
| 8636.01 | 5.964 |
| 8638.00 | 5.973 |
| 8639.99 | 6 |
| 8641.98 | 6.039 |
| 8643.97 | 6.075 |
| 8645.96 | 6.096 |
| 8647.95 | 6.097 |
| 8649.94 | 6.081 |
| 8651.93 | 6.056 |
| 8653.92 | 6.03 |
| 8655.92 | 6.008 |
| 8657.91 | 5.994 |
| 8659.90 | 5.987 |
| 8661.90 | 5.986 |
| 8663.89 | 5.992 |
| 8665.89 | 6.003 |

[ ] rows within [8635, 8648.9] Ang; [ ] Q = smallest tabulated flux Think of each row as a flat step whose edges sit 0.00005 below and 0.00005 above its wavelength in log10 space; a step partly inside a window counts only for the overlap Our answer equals 5.964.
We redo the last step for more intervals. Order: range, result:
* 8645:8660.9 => 5.987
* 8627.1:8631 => 5.983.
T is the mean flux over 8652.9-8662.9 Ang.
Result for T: 6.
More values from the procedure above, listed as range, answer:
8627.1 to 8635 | 5.99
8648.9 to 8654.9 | 6.06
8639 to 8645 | 6.04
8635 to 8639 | 5.96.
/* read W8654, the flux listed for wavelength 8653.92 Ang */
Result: 6.03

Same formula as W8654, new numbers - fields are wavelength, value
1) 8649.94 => 6.081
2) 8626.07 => 5.951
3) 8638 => 5.973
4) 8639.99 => 6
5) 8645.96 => 6.096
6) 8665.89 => 6.003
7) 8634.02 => 5.973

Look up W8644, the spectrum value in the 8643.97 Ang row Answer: 6.075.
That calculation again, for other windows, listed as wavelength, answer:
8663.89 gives 5.992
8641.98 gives 6.039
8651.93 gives 6.056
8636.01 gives 5.964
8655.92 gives 6.008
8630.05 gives 5.994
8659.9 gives 5.987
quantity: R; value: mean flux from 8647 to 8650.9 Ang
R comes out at 6.09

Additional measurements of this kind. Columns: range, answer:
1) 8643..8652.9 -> 6.08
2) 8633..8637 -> 5.96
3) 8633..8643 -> 5.99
